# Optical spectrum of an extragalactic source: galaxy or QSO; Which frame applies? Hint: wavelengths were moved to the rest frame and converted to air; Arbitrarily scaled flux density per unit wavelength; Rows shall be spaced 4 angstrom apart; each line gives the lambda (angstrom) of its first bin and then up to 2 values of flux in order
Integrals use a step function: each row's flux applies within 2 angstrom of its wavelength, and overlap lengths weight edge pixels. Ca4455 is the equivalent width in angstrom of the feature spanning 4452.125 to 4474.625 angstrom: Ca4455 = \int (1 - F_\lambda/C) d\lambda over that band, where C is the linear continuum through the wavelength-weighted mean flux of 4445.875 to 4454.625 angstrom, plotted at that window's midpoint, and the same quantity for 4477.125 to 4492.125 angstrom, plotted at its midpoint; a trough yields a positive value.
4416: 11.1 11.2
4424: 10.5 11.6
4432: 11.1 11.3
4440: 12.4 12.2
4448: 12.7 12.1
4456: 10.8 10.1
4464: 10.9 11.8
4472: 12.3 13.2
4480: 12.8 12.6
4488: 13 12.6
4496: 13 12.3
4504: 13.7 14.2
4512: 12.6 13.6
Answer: 2.1 angstrom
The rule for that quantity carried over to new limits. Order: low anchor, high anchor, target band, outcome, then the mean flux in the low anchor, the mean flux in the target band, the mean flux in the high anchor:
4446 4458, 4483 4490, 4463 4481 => 0.28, 11.9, 12.2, 12.8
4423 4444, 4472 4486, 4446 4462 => 0.85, 11.5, 11.4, 12.8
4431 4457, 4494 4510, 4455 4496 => 1.85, 11.9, 12.1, 13.3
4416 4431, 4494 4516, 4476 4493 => -0.19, 11.1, 12.8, 13.2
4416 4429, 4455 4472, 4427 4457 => -2.03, 11.1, 11.8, 11.1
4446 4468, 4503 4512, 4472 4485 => -0.48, 11.4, 12.8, 13.7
